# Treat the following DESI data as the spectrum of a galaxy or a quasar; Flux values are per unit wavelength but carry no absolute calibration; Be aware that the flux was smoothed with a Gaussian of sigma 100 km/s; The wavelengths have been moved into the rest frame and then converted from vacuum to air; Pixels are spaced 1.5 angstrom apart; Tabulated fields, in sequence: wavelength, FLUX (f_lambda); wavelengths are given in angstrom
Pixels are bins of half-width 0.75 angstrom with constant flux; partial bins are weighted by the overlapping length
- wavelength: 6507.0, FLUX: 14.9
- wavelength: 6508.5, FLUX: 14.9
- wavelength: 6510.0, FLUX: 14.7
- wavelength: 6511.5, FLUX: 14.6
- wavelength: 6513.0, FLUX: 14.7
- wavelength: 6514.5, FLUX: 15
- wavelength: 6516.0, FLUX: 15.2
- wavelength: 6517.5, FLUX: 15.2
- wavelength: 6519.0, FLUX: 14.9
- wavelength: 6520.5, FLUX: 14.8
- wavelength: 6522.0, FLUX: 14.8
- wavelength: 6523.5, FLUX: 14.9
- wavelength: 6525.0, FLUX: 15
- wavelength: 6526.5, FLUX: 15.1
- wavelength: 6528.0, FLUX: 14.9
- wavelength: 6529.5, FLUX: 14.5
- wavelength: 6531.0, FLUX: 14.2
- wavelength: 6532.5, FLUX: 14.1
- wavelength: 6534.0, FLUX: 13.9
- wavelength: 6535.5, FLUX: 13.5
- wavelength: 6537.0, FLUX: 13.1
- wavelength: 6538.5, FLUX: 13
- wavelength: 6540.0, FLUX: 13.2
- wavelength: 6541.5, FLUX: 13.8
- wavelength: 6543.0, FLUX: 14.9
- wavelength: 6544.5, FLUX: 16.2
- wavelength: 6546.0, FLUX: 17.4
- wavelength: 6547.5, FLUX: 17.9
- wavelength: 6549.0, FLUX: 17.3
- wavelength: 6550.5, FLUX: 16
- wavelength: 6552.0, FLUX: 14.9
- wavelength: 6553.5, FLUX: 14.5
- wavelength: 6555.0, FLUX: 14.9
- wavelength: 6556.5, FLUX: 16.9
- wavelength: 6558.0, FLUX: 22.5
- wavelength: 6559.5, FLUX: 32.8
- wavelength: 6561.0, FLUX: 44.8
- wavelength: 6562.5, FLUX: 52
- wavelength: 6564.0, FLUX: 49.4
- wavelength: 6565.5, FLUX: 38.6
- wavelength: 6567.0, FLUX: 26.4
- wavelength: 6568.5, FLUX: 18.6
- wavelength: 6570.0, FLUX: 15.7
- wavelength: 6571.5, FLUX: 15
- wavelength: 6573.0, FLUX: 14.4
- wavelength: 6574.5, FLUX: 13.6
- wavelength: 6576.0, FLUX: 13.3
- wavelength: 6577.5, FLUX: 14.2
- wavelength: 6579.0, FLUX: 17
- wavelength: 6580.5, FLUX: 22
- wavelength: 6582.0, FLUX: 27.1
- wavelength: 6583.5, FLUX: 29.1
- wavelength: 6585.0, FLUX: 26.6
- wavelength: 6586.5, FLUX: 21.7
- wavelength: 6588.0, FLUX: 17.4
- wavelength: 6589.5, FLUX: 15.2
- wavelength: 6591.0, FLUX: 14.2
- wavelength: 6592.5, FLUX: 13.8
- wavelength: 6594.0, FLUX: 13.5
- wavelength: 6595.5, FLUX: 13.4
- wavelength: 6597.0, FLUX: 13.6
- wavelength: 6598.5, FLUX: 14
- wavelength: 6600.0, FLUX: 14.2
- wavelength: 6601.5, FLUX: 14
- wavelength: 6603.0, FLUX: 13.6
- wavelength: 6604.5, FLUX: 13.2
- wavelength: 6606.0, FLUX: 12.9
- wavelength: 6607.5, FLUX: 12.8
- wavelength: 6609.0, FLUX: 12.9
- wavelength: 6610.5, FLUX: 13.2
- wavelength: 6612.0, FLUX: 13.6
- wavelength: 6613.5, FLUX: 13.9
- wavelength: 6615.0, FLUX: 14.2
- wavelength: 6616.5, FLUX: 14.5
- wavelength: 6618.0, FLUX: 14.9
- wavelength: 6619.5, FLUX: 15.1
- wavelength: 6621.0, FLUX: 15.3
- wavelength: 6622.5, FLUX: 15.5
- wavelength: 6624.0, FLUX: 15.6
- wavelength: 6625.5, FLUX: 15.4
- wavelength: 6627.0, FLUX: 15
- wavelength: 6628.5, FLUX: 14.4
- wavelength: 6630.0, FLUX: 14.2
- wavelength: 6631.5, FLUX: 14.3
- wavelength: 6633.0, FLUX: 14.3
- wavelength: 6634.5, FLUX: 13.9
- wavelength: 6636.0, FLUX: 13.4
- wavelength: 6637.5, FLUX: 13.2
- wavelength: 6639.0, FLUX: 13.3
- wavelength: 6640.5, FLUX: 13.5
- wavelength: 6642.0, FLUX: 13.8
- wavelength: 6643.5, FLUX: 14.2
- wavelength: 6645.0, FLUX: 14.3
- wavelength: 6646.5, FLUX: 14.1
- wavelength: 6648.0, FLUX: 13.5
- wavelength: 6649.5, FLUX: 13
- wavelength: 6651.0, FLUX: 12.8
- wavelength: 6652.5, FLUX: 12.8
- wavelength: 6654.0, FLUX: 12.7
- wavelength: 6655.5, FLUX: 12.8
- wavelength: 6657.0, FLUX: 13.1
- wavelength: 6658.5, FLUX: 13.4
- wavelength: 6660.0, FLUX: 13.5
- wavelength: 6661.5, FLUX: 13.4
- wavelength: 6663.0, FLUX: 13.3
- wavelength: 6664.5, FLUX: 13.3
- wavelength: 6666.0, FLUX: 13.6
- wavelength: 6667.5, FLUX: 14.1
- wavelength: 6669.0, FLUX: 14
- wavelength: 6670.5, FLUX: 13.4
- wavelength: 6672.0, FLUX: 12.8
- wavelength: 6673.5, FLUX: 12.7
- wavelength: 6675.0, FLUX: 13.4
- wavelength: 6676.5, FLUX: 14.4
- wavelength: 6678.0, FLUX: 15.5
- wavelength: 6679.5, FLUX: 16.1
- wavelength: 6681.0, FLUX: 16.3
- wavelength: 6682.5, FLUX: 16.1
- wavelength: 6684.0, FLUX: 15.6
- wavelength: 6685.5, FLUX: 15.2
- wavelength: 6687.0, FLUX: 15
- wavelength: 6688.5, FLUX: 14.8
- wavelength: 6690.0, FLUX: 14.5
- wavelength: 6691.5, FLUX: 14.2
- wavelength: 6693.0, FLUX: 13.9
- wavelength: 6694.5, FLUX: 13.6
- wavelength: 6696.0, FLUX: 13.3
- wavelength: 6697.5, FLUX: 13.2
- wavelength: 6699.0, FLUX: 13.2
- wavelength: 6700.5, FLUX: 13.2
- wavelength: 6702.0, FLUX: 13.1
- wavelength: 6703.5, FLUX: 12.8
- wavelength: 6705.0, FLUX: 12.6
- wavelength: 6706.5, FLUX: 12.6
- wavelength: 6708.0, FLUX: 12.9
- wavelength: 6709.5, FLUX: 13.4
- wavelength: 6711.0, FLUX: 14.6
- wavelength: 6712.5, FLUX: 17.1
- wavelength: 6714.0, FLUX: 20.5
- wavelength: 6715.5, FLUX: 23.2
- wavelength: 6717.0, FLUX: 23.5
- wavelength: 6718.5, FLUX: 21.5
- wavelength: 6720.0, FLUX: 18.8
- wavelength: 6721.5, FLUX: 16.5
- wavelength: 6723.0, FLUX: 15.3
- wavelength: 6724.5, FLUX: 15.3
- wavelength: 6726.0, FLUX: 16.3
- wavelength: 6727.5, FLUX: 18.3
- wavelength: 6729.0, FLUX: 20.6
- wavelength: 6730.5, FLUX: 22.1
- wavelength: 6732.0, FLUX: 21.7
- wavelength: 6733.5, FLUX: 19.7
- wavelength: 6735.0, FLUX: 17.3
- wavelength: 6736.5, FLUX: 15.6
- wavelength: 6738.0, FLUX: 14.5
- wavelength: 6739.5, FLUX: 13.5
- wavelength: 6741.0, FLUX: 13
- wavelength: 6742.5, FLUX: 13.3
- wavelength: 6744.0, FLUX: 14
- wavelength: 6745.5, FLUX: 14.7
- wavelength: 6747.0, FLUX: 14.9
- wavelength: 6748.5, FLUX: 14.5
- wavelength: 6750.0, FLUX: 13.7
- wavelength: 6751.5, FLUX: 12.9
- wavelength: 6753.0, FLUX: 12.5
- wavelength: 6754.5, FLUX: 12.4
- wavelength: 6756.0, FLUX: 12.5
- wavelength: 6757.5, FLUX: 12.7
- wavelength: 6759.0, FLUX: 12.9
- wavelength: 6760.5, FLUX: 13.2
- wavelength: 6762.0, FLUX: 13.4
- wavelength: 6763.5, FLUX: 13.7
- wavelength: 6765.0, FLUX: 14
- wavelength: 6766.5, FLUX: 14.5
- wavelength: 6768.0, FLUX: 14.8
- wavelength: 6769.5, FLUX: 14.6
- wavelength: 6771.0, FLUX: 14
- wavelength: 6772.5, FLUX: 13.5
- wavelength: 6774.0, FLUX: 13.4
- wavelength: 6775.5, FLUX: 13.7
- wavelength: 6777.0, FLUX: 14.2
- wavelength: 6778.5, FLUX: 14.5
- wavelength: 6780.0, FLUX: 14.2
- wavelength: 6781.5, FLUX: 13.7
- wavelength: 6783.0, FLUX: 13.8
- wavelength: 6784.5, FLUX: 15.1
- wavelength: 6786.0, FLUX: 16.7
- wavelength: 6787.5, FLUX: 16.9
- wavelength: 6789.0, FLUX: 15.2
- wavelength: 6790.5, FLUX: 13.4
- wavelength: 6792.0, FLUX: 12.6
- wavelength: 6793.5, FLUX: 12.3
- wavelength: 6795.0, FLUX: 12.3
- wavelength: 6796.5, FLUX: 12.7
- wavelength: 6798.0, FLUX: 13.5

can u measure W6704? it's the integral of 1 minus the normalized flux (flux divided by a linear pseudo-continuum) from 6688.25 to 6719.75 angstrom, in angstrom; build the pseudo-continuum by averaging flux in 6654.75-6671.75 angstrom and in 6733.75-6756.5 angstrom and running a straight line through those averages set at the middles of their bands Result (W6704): -3.7 angstrom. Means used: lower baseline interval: 13.4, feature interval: 15.4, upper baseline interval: 14.1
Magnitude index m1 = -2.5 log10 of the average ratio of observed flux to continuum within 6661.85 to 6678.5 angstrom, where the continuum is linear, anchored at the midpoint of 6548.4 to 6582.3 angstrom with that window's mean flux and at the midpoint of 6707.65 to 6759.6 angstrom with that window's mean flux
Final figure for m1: 0.35 mag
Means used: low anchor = 23.1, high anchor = 16.2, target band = 13.6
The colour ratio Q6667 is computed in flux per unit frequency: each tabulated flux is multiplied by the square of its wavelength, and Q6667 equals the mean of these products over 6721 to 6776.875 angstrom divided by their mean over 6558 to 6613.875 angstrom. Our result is 0.8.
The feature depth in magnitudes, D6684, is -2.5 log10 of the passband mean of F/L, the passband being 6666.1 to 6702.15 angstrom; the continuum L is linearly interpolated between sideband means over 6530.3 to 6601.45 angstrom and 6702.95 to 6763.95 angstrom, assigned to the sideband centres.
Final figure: 0.18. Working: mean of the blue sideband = 19.4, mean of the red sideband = 15.7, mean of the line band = 14.2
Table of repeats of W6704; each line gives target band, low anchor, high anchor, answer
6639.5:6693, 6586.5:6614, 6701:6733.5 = 6.47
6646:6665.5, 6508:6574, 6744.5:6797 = 3.68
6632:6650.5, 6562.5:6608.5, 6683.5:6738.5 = 4.28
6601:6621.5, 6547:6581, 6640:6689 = 5.23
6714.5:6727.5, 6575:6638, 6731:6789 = -3.57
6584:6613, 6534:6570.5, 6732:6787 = 7.43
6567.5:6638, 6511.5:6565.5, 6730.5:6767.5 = 7.76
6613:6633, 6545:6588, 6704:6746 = 5.74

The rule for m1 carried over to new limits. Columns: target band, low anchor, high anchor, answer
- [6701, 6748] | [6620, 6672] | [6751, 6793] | -0.191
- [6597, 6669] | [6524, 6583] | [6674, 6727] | 0.249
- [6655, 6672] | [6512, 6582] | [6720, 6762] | 0.238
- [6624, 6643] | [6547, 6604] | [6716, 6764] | 0.318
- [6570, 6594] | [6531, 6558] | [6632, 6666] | -0.234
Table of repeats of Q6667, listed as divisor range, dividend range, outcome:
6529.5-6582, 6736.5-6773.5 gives 0.73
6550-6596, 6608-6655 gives 0.65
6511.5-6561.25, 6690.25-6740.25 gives 1.05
